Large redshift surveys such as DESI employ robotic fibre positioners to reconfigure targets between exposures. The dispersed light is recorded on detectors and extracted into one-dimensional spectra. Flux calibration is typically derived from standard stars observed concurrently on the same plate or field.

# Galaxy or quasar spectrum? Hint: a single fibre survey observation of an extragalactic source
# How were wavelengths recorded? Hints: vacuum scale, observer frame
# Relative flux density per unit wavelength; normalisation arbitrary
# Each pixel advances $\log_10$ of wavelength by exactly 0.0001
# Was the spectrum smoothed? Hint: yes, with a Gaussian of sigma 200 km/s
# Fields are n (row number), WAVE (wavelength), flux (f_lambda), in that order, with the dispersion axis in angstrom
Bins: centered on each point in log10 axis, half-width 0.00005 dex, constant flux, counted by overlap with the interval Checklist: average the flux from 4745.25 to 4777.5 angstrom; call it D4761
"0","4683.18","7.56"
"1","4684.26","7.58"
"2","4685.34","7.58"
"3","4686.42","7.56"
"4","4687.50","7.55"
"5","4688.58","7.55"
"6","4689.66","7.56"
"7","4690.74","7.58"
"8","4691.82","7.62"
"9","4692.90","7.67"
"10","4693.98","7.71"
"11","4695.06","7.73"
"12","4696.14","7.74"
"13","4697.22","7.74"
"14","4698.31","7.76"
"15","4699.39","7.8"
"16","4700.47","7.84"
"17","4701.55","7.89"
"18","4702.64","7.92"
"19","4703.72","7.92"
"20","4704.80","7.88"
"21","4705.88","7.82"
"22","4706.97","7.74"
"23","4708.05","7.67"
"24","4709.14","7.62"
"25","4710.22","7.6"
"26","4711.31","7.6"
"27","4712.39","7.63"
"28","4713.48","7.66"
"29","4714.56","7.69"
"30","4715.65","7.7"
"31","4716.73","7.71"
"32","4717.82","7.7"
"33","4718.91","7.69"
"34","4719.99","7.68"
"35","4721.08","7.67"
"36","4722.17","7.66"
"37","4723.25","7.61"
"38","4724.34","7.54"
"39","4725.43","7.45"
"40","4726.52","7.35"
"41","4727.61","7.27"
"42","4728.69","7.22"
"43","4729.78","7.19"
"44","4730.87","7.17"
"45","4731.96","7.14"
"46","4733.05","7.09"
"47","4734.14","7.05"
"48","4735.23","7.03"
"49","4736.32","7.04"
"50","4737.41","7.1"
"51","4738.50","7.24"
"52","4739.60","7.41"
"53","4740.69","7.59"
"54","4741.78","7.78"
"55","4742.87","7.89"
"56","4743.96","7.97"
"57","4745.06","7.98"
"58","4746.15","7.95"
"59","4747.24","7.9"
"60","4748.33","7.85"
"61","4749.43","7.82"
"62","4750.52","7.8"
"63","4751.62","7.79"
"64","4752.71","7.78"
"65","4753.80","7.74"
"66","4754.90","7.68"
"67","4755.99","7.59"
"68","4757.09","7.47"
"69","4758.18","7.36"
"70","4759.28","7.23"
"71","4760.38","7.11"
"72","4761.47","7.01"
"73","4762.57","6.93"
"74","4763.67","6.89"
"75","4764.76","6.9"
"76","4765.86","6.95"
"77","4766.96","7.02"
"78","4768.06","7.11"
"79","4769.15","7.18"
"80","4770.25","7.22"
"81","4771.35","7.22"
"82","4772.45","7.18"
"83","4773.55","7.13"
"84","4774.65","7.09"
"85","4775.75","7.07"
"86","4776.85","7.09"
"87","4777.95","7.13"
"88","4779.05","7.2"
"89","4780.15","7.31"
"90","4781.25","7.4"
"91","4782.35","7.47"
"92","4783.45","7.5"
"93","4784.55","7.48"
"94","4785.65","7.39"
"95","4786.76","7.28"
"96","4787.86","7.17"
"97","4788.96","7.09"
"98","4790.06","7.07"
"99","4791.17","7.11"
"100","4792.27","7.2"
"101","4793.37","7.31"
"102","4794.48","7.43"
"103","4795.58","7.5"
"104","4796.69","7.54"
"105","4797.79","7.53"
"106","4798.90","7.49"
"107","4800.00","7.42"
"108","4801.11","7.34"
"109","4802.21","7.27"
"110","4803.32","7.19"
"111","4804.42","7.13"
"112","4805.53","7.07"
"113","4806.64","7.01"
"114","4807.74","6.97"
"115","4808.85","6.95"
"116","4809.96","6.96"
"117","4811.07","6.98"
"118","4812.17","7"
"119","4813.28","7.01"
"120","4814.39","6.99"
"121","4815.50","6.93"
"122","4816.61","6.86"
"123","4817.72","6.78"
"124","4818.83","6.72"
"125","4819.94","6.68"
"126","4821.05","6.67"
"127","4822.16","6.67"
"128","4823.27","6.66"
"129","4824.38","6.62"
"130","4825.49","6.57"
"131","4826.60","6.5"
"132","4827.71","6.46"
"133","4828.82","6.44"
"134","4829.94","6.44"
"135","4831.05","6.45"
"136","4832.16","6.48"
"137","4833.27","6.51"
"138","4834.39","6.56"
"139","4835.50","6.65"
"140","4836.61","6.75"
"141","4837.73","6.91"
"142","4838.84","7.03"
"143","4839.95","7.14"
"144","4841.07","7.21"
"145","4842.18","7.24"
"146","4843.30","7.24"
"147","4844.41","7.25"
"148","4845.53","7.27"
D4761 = 7.35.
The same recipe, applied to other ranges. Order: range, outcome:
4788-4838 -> 6.93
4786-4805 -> 7.3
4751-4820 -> 7.2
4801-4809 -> 7.12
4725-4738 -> 7.18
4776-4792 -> 7.26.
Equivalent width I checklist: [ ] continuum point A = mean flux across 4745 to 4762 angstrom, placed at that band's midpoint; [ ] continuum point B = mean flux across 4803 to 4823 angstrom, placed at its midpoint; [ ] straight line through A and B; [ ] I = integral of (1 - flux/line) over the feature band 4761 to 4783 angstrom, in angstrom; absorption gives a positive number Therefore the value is 0.81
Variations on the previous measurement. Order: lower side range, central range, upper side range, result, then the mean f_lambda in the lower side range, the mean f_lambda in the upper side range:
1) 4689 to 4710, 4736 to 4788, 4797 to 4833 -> -0.8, 7.75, 6.88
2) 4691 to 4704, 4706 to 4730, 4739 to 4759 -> 0.5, 7.77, 7.73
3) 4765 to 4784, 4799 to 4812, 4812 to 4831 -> -0.5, 7.19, 6.69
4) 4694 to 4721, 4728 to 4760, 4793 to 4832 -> -0.2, 7.74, 6.95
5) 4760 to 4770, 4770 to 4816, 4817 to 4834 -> -2.7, 7.02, 6.58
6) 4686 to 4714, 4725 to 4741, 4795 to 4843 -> 0.6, 7.71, 6.92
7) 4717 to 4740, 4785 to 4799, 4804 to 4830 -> -0.7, 7.35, 6.8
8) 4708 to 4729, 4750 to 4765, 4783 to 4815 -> 0.0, 7.59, 7.22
